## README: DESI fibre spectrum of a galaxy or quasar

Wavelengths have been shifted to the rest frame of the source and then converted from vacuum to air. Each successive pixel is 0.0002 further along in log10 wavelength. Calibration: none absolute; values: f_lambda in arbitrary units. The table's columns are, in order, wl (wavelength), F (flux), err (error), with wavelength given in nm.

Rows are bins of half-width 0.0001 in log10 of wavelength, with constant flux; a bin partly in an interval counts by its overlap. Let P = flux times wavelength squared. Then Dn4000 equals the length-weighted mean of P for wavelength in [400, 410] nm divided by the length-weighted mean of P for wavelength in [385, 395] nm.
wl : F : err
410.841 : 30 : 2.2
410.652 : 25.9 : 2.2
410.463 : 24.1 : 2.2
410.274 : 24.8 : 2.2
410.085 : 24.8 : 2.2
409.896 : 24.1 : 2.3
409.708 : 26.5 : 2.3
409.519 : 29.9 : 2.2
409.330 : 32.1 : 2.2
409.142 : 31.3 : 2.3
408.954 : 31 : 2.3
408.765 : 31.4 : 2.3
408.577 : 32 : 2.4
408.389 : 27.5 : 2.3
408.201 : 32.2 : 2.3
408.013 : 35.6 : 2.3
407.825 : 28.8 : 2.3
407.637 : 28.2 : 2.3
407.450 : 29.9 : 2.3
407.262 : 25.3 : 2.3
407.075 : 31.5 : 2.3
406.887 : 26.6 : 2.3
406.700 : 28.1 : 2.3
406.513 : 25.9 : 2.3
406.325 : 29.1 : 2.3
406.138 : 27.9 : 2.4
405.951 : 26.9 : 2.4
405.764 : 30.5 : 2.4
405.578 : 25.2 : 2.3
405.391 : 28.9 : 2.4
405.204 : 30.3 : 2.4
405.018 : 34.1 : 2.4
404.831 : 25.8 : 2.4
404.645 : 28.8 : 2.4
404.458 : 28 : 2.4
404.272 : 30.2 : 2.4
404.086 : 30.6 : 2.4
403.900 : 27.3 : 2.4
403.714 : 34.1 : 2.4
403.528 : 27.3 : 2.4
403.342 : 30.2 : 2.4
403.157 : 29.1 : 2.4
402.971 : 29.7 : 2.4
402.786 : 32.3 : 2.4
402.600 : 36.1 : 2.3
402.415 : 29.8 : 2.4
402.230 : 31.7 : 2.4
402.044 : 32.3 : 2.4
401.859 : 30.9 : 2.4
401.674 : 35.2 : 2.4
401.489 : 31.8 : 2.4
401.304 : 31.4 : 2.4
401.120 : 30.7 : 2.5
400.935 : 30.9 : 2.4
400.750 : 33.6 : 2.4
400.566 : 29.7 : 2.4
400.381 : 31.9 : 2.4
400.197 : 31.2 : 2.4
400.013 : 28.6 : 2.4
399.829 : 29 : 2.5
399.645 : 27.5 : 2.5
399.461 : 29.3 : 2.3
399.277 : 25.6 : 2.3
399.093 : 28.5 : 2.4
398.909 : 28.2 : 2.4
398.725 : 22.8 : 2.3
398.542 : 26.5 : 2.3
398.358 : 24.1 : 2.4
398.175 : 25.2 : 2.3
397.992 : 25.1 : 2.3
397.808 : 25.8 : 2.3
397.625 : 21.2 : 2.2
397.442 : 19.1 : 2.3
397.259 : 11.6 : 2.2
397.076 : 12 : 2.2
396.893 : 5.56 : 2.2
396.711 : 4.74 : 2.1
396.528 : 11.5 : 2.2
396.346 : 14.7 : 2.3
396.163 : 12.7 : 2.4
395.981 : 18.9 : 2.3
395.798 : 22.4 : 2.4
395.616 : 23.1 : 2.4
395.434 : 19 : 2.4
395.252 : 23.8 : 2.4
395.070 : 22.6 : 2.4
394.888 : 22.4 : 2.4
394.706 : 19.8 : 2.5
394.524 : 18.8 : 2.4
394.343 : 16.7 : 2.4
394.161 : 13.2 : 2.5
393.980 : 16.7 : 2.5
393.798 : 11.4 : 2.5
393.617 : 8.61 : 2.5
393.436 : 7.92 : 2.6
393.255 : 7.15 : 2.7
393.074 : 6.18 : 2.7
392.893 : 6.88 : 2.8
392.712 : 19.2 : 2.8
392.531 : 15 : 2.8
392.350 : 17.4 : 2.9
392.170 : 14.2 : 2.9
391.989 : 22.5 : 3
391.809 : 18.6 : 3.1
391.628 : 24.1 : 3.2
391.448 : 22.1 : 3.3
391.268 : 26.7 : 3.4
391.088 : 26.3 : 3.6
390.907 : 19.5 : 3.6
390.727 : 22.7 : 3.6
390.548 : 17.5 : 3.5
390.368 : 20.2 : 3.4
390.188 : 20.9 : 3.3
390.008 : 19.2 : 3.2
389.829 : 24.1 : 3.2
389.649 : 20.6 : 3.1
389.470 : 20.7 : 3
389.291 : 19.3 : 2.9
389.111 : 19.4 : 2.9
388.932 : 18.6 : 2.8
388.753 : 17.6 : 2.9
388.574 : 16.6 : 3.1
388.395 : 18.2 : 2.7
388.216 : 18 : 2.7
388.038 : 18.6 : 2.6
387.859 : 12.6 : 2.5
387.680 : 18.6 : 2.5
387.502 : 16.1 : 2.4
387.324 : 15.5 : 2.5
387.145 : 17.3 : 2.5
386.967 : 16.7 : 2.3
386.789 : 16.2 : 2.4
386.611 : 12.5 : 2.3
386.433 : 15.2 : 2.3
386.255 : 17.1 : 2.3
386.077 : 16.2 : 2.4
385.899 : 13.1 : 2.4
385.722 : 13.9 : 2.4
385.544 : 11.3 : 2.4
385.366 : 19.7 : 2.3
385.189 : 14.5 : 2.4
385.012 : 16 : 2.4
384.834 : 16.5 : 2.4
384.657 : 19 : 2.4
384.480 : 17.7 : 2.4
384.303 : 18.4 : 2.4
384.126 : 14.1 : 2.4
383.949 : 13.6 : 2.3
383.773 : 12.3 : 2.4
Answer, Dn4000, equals 1.89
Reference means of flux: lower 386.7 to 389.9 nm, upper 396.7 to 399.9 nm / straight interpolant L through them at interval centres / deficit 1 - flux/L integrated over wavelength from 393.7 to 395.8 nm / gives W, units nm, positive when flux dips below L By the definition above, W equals 0.18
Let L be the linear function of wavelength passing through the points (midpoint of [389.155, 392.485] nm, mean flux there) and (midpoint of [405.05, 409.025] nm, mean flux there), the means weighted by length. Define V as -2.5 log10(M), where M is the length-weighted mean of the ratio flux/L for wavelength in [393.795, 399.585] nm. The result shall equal 0.22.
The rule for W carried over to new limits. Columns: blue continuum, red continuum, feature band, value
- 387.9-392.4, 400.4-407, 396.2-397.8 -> 0.759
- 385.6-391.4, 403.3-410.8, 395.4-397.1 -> 0.616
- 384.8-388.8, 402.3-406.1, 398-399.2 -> -0.024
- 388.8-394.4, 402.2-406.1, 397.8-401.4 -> -0.419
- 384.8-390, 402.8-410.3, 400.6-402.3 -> -0.401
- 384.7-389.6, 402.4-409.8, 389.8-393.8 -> 0.452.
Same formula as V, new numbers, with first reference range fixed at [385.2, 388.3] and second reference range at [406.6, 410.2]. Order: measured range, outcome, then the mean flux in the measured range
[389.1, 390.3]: -0.17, 20.7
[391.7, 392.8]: 0.07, 17.9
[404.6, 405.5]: -0.09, 29.5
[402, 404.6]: -0.17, 30.5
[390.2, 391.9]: -0.19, 21.9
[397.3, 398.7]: -0.03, 23.4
